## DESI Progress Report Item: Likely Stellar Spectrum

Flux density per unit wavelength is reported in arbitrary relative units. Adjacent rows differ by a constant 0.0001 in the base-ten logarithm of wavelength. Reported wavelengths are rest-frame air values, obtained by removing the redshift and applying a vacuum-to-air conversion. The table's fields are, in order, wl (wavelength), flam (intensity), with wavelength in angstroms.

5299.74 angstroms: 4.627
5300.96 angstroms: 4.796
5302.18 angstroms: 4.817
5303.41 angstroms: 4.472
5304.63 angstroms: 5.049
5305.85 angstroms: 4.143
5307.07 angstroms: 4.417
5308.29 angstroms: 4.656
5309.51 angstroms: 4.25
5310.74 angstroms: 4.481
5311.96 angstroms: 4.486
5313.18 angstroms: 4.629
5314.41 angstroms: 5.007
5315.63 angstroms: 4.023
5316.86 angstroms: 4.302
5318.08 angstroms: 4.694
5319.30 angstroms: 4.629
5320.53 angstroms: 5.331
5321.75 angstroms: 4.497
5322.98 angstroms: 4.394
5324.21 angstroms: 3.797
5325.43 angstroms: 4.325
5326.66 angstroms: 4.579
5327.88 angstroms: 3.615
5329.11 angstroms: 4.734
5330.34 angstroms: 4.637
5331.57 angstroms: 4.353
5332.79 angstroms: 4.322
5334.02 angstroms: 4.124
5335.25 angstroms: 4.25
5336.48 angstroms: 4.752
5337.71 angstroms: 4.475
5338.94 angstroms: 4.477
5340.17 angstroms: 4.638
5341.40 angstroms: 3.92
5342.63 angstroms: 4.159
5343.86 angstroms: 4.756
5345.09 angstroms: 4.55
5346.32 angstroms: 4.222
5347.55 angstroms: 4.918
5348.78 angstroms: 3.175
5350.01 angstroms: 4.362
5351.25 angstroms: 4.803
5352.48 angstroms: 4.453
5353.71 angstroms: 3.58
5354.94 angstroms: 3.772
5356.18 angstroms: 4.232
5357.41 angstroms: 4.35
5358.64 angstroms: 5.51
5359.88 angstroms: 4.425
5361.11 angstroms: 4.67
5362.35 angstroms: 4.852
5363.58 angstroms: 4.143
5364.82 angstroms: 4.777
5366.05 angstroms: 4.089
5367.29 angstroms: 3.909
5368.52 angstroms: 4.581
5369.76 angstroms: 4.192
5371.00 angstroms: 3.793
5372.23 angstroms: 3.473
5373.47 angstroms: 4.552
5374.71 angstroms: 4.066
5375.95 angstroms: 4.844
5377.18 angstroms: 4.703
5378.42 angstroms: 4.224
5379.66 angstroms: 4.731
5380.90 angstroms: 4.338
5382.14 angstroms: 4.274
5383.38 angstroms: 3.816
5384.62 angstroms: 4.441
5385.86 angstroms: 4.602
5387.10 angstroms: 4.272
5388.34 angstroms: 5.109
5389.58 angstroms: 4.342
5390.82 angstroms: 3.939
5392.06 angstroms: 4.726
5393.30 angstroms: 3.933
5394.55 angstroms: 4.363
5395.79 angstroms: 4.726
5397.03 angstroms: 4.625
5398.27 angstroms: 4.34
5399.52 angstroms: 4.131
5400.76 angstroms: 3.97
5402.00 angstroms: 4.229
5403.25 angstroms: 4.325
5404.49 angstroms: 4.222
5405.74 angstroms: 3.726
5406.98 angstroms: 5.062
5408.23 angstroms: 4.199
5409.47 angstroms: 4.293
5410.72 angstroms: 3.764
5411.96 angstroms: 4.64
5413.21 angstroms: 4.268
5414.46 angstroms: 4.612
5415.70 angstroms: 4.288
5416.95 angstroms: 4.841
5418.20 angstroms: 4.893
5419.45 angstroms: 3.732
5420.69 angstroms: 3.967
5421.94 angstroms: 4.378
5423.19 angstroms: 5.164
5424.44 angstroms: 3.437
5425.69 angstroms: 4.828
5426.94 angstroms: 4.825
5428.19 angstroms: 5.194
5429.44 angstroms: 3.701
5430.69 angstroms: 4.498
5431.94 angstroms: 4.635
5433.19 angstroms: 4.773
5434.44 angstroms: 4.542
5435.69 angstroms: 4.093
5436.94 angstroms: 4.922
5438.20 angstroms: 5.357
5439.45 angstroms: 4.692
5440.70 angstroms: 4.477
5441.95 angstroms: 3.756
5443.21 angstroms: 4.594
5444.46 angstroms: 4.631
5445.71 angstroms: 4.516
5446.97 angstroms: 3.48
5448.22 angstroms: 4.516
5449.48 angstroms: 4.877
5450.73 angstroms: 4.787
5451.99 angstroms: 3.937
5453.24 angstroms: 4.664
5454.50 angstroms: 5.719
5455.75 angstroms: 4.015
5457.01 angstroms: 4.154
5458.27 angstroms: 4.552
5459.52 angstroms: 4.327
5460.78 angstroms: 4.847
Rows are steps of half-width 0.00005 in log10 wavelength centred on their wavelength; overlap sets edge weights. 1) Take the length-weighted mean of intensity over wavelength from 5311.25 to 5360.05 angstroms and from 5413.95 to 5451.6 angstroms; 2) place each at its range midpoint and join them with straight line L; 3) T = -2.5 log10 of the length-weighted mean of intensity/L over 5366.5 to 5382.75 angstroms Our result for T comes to 0.04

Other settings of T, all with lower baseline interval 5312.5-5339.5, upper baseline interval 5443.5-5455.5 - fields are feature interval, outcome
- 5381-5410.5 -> 0.05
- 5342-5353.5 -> 0.03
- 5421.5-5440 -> -0.02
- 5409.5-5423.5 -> 0.03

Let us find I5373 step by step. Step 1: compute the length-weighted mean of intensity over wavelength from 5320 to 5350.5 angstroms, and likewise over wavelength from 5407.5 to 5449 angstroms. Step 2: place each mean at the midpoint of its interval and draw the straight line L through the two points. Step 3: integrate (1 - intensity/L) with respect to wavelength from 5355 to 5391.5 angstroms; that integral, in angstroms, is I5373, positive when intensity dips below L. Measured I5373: 0.2 angstroms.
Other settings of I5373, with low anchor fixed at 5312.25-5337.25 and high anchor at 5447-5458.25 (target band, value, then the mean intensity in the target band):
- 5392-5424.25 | 1.11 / 4.34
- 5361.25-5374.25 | 0.65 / 4.25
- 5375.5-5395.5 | 0.30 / 4.42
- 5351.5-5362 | 0.16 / 4.4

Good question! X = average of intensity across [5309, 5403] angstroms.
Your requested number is 4.38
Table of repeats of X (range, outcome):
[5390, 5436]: 4.38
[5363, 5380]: 4.28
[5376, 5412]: 4.35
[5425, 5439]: 4.66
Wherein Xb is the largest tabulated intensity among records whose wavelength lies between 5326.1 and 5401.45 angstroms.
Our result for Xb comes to 5.51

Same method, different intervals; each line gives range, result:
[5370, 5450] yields 5.357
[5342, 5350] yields 4.918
